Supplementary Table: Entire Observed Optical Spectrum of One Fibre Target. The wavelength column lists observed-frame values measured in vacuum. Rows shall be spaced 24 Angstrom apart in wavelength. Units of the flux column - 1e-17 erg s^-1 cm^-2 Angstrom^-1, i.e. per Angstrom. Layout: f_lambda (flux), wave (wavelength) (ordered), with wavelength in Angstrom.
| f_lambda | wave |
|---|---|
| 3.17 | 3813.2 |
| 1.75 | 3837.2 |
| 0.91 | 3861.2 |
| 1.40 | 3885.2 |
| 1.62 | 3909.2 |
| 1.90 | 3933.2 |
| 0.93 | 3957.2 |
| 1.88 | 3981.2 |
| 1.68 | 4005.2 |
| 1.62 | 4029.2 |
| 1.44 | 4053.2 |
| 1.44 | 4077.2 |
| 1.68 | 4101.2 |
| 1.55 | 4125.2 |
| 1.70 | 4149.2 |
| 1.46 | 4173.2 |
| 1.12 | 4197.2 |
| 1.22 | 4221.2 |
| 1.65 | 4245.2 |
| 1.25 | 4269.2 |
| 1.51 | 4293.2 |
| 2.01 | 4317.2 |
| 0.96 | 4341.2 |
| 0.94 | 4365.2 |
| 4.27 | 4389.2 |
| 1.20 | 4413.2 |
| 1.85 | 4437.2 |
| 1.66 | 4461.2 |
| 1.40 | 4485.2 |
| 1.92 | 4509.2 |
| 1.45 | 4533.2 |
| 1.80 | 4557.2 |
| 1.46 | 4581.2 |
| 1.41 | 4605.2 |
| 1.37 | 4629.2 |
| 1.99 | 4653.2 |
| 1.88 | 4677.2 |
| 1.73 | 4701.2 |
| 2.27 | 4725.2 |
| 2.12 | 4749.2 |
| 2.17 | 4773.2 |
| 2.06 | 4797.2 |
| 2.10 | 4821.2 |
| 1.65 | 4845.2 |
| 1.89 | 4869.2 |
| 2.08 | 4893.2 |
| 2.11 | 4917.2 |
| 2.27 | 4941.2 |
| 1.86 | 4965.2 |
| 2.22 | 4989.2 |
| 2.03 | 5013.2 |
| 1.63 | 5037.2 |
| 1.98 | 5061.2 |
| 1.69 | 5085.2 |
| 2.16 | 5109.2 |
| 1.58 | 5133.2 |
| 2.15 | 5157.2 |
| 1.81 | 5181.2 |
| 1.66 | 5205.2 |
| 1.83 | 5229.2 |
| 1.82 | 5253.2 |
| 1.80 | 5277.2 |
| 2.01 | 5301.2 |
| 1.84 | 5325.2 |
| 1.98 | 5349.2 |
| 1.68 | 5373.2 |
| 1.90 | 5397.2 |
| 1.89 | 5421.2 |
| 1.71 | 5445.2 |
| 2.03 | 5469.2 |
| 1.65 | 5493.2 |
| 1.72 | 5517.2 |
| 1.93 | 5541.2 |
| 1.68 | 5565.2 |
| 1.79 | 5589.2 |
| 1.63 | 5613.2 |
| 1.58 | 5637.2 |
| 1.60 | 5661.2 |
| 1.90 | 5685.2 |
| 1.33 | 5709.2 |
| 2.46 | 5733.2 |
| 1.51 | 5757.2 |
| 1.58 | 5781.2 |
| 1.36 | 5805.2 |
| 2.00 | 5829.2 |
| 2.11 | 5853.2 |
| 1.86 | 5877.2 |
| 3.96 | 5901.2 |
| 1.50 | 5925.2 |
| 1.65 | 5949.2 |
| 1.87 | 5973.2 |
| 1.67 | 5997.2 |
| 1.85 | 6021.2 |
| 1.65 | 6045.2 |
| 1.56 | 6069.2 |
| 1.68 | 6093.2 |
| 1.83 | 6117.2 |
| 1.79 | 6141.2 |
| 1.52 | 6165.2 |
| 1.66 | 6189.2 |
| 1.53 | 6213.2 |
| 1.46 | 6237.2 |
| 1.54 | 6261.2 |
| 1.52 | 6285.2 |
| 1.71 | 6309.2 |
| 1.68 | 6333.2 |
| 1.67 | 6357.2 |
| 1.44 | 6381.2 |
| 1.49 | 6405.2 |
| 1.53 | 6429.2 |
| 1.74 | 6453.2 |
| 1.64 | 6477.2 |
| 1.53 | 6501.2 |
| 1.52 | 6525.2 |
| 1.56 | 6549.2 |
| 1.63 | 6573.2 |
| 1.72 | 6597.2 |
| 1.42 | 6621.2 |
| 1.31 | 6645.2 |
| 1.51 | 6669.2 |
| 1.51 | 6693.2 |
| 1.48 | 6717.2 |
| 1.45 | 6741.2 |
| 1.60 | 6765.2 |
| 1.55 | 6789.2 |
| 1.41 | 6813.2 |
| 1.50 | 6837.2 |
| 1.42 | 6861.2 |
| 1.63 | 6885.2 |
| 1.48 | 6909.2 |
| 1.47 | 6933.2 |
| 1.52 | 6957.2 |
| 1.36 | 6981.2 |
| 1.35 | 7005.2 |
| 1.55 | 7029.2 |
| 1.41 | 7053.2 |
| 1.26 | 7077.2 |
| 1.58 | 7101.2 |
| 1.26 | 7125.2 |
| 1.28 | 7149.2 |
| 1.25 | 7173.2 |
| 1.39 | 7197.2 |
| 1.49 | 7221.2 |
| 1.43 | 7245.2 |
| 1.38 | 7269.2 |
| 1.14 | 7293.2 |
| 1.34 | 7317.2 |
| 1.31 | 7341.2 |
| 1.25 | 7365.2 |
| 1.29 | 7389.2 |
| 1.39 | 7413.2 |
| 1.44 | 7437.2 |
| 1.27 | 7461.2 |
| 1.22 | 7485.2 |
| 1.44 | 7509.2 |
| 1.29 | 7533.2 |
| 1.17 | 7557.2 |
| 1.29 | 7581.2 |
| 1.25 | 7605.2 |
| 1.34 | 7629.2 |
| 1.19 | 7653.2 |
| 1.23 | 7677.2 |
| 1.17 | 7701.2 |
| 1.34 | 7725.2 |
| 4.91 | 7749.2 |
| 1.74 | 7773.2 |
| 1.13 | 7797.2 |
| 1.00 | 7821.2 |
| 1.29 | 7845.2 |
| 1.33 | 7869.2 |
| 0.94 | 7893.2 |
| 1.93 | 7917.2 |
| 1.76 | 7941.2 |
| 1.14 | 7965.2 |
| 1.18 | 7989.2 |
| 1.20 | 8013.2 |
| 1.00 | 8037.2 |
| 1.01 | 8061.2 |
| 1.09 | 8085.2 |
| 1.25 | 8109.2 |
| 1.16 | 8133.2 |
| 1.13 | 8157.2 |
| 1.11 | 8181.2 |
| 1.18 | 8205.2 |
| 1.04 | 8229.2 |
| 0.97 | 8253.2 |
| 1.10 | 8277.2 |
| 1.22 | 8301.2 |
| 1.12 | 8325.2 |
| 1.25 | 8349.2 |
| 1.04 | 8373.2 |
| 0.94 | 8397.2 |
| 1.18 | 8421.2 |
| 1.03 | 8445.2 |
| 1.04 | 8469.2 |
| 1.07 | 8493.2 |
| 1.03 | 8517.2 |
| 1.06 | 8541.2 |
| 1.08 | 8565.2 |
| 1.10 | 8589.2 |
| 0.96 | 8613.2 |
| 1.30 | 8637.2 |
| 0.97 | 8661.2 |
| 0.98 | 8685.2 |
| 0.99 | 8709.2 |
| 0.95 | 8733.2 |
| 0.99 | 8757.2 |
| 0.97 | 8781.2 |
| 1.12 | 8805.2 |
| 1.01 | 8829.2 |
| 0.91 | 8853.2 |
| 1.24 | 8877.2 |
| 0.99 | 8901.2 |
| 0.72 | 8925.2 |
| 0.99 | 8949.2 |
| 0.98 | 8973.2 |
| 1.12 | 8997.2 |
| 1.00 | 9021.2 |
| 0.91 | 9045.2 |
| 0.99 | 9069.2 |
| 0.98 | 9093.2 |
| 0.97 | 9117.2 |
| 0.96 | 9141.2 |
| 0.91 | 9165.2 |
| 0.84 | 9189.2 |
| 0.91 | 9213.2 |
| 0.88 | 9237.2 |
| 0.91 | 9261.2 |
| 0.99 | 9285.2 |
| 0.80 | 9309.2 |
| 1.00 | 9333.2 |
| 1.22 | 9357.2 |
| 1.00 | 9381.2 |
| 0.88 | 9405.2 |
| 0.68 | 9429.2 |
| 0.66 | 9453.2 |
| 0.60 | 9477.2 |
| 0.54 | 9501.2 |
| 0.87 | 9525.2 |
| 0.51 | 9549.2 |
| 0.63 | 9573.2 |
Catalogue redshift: 0.179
